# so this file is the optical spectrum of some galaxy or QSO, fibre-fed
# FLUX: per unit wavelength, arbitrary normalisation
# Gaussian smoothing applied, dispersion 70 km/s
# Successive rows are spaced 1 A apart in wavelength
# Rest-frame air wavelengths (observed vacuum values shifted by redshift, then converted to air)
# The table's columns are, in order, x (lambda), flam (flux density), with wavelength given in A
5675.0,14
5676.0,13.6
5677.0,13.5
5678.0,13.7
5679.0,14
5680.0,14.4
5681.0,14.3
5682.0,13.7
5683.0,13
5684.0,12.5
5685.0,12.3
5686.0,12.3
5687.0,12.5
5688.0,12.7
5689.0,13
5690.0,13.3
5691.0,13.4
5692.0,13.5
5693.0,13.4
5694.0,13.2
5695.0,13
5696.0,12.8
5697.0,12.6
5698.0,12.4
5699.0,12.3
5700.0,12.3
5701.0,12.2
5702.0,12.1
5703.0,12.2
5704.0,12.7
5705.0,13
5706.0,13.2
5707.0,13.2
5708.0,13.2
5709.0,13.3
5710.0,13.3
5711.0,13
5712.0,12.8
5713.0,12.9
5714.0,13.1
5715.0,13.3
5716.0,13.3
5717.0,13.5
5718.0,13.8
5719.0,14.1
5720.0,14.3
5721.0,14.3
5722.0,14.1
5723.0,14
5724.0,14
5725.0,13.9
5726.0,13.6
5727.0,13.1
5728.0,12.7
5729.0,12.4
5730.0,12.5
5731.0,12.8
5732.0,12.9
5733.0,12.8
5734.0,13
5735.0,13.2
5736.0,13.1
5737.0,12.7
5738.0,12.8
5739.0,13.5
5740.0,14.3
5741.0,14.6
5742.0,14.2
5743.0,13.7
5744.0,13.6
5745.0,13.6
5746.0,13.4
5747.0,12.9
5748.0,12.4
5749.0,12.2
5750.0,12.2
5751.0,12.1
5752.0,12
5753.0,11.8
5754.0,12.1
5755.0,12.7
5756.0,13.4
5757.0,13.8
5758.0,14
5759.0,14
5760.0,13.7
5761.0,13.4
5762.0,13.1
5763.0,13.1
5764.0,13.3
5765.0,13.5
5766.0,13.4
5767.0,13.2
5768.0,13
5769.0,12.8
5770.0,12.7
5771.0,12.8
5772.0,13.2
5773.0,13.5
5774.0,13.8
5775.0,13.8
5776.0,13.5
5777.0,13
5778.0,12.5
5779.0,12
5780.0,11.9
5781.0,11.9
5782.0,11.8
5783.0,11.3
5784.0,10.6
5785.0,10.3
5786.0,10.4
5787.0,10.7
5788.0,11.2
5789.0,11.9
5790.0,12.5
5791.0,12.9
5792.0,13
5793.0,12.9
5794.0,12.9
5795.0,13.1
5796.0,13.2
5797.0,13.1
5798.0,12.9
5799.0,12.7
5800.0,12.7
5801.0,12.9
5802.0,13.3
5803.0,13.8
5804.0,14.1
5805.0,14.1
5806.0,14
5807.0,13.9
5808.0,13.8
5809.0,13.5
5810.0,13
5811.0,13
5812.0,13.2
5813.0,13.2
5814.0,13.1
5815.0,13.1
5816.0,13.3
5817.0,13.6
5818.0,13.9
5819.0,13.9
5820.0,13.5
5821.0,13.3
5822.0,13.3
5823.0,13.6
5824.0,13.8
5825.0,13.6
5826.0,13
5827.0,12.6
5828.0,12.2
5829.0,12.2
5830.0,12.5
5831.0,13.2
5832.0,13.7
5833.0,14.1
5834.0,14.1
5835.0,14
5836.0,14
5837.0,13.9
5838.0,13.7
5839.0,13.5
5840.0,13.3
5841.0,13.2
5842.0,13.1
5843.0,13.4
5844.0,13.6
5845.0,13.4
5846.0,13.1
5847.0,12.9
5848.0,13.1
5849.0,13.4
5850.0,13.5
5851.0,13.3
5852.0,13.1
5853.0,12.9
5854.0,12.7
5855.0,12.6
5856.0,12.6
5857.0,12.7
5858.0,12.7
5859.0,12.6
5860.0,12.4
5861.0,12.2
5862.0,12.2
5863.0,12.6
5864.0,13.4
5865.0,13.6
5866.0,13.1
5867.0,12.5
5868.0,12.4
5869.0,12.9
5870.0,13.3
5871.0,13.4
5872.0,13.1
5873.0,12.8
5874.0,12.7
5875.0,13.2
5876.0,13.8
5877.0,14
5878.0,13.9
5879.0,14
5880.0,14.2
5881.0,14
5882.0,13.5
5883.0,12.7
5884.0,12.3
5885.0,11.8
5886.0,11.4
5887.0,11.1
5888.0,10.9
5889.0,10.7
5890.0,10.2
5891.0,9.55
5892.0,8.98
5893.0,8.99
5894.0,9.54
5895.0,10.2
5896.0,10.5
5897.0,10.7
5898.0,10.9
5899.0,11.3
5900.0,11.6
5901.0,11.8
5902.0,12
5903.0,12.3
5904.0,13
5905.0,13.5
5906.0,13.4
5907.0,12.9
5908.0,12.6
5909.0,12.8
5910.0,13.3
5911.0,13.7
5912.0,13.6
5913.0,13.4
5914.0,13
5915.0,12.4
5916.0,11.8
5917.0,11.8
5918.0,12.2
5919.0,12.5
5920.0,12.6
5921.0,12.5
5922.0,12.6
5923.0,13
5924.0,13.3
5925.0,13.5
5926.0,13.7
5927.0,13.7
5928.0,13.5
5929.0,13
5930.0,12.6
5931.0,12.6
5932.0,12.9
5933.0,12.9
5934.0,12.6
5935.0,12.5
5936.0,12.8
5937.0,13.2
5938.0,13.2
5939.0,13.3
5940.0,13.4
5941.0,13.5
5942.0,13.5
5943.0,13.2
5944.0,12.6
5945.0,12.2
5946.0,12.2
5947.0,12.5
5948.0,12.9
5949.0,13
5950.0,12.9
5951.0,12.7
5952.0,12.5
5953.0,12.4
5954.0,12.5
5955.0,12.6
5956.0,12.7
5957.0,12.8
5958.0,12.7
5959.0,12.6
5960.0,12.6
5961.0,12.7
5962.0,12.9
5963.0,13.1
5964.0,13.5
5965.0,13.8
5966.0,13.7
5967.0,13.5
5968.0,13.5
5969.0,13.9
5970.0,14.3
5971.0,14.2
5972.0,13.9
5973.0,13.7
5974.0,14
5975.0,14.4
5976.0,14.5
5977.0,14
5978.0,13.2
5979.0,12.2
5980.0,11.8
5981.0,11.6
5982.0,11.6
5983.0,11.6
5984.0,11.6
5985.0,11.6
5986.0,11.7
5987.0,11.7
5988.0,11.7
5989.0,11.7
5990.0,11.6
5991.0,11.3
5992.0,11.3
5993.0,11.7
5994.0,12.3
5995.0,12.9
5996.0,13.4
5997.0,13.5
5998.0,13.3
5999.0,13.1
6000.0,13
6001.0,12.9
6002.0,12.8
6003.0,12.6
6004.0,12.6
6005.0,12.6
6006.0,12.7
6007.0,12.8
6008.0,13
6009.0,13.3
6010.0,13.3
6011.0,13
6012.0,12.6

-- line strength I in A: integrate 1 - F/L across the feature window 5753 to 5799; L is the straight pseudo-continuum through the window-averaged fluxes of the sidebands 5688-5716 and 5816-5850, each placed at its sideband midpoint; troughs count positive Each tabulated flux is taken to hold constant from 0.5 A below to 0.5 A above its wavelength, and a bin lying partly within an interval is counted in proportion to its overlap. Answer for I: 1.69 A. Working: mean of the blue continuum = 12.9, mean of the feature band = 12.7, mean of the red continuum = 13.4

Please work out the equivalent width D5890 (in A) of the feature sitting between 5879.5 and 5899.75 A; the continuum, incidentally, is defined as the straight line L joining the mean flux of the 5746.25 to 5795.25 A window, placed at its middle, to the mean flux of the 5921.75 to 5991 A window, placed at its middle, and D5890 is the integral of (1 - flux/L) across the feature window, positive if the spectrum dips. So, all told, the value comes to 2.6 A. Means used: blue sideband 12.6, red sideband 12.9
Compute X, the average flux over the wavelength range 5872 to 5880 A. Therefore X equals 13.5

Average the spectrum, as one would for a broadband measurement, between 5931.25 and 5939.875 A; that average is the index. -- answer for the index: 12.9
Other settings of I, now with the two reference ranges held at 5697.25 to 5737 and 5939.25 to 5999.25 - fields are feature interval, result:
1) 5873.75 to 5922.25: 2.73 A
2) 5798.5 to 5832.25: -0.82 A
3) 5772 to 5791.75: 1.39 A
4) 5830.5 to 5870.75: -0.63 A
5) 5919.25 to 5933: -0.18 A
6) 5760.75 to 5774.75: -0.16 A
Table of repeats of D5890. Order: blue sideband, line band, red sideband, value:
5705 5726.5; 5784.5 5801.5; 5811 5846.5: 1.40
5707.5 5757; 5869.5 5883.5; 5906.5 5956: -0.55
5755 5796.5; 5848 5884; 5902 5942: -0.62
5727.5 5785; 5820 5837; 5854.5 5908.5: -1.10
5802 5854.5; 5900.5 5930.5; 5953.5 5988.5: 0.55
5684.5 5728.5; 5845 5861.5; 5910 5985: 0.18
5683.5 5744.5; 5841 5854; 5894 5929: -0.53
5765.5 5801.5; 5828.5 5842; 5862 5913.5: -1.16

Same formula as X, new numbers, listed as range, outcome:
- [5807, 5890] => 13.1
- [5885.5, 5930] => 12.1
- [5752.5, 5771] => 13.2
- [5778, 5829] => 12.8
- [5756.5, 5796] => 12.7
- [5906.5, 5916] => 13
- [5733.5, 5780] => 13.1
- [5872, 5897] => 11.9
